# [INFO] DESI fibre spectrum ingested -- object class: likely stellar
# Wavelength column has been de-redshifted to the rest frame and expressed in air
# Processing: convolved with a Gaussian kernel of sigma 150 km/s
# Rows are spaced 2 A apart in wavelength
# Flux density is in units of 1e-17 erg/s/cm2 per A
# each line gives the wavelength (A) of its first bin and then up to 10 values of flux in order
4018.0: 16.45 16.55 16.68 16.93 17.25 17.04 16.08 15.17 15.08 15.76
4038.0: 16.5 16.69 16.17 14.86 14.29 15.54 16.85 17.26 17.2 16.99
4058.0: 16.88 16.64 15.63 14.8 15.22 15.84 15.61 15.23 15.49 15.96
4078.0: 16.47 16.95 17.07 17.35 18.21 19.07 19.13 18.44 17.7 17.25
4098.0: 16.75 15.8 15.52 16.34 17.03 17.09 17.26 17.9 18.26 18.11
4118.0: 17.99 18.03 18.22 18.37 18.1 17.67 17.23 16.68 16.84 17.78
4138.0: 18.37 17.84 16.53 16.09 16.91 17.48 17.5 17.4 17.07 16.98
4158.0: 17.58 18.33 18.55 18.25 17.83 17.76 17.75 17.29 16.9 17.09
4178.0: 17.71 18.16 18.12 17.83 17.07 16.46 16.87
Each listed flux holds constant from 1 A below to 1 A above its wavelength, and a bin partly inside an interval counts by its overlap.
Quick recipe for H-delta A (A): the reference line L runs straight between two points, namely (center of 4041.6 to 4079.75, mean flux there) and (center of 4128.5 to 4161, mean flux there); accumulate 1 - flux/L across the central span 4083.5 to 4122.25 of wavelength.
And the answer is -2.2 A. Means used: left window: 16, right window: 17.3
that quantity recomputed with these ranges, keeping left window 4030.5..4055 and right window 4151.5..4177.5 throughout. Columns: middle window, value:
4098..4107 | 0.3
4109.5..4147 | -1.1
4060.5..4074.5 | 0.7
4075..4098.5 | -1.4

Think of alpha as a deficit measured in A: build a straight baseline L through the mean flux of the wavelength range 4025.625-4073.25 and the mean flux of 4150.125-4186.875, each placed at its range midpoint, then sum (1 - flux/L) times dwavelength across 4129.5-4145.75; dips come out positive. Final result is 0.1 A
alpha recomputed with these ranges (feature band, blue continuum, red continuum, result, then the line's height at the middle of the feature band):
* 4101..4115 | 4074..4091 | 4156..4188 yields 0.3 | 17.5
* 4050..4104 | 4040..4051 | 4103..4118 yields -0.6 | 16.5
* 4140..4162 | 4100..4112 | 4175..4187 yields 0.0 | 17.3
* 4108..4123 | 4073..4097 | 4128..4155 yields -0.5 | 17.3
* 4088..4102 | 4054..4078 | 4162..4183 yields -0.9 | 16.4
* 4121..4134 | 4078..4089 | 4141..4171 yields -0.1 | 17.5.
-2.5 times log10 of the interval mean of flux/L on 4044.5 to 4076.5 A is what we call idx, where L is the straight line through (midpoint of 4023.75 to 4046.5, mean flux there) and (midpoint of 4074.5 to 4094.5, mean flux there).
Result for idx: 0.06 mag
